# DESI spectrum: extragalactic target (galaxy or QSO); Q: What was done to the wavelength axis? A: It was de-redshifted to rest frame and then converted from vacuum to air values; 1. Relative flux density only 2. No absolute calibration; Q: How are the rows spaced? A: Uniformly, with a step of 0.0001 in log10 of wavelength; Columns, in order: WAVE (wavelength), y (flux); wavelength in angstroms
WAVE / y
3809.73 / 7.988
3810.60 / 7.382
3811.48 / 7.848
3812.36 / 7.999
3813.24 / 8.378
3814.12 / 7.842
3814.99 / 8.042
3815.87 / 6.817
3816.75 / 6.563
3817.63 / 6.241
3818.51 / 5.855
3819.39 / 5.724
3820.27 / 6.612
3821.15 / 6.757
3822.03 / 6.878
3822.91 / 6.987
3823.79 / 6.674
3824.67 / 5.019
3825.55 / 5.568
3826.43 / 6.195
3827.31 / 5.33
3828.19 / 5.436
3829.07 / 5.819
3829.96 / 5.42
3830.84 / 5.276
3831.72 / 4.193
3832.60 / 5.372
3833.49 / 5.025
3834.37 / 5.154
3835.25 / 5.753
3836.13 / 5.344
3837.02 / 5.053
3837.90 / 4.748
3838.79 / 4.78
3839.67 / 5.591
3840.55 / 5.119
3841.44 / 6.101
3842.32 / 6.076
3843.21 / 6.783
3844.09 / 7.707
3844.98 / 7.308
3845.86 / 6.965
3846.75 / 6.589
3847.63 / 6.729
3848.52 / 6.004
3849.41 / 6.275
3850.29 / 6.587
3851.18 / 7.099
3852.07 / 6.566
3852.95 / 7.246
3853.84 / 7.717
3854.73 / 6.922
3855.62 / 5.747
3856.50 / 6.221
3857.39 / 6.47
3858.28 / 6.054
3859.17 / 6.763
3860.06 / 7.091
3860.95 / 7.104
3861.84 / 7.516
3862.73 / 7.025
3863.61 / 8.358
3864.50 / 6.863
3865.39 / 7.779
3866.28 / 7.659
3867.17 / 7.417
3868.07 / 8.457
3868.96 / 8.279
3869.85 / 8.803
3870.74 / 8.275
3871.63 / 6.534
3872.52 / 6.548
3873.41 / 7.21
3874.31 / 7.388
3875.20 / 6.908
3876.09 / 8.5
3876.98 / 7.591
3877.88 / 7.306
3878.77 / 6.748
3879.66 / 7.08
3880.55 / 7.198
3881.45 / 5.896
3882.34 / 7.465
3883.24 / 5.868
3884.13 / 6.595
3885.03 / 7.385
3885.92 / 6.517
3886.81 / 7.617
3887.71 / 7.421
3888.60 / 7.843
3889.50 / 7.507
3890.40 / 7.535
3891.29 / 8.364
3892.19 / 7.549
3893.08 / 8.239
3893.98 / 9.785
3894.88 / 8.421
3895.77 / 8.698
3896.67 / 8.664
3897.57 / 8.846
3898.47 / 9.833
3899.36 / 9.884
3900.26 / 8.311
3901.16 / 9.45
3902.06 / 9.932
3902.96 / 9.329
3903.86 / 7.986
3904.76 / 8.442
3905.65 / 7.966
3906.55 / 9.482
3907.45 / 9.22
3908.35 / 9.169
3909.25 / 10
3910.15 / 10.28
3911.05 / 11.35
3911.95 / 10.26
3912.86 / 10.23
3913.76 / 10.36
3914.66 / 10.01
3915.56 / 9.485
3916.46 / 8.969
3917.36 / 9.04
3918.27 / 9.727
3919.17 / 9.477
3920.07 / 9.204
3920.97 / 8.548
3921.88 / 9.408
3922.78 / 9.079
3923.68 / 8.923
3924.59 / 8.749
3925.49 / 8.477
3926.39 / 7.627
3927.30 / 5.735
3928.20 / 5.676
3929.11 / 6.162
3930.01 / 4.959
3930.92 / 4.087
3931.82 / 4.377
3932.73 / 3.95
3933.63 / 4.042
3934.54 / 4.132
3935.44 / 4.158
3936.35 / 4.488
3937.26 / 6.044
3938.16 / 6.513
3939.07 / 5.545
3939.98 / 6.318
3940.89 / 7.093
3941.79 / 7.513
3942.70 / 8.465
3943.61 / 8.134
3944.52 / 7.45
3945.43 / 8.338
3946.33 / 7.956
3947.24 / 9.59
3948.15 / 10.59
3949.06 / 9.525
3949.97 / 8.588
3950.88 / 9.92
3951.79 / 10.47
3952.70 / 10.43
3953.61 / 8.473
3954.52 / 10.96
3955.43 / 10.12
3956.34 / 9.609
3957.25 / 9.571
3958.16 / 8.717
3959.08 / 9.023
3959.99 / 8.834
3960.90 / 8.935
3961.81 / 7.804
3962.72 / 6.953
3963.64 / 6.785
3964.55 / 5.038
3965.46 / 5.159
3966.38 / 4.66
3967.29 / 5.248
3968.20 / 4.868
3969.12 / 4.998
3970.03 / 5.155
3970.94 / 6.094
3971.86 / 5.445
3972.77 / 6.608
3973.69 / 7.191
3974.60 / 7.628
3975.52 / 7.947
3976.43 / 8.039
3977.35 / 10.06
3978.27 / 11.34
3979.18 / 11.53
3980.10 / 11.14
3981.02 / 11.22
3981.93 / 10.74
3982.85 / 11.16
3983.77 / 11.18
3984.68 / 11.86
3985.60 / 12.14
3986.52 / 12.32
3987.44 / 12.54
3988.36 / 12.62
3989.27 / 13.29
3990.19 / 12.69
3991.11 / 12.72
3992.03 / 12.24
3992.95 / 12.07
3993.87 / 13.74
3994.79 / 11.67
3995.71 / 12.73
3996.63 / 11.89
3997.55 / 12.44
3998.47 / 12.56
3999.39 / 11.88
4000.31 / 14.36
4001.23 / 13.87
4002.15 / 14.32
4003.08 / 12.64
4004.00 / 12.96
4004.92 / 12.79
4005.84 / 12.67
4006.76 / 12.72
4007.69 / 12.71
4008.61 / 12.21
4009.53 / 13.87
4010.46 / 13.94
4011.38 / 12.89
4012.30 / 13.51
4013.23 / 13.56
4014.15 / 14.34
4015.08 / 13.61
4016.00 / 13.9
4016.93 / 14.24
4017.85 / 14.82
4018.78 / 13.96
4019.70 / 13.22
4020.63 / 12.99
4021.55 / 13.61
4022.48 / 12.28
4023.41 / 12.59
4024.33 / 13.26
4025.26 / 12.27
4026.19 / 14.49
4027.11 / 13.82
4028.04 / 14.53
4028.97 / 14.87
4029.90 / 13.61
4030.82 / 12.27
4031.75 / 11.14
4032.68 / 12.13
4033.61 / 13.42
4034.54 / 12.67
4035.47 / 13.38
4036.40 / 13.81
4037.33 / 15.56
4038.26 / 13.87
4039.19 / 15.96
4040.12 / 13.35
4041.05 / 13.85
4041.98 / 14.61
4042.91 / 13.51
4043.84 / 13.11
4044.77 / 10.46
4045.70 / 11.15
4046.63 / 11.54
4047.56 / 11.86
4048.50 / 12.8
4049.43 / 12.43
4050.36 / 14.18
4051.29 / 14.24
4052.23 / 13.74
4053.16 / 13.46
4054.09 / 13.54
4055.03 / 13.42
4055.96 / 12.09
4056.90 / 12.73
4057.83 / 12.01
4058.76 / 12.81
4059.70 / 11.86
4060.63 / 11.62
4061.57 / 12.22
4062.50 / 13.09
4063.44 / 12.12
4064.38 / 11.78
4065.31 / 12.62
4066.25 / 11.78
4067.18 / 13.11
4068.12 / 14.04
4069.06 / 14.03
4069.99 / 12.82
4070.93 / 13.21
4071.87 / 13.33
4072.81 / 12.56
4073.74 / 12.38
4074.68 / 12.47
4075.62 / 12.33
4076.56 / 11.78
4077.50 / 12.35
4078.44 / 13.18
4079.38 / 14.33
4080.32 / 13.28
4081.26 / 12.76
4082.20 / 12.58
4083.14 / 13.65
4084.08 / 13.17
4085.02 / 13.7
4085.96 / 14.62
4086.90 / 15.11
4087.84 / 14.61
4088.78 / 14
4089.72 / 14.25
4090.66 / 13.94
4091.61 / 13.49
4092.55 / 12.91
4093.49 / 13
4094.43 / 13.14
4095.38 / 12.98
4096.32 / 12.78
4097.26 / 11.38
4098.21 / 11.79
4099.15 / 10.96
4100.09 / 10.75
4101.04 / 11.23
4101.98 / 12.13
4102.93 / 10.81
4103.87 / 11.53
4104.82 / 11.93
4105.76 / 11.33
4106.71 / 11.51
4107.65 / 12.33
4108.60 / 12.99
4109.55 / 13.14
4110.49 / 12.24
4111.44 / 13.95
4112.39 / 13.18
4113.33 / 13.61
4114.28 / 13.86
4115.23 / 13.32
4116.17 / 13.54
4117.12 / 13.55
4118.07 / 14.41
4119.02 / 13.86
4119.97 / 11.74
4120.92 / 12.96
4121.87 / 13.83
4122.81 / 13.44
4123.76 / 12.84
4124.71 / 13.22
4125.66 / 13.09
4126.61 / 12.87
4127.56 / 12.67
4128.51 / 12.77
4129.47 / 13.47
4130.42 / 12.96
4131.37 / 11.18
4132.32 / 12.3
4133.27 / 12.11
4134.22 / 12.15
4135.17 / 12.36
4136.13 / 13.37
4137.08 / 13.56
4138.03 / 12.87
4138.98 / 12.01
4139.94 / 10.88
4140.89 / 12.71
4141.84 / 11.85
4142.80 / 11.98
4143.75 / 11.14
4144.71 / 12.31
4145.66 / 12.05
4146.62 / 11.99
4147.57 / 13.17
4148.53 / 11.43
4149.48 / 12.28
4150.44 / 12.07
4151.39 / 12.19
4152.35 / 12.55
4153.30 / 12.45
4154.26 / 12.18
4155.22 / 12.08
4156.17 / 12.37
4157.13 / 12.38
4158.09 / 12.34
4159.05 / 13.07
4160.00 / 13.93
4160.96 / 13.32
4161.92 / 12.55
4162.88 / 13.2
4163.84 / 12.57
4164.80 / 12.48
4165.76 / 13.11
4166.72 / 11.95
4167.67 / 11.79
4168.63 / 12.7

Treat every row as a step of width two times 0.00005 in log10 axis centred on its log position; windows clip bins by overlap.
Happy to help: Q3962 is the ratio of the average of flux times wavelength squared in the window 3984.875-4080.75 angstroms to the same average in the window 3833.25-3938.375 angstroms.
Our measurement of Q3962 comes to 1.9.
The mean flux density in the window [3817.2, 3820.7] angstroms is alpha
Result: 6.1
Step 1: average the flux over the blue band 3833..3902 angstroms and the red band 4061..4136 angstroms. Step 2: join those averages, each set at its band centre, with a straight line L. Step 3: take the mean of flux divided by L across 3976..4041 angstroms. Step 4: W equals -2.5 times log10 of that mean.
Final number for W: -0.207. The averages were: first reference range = 7.16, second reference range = 12.8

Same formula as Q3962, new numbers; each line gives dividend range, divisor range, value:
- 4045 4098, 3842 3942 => 1.87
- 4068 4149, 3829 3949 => 1.93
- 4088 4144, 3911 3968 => 1.77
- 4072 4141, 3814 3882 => 2.22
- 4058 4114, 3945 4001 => 1.39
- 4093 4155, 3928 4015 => 1.41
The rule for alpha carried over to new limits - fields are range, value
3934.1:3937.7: 4.7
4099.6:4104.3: 11.3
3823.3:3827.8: 5.77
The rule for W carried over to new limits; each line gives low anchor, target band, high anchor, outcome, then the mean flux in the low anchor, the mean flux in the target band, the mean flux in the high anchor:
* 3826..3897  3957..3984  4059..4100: 0.24 mag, 6.83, 7.93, 12.9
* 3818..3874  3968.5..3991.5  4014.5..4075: 0.12 mag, 6.46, 9.87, 13.1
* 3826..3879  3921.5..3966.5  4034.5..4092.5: 0.25 mag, 6.58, 7.48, 13.1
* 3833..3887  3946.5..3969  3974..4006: 0.27 mag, 6.78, 8.27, 11.9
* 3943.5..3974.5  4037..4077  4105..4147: -0.21 mag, 7.85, 12.9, 12.7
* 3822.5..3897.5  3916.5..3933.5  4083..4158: 0.12 mag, 6.81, 7.37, 12.7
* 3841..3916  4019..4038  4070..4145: -0.20 mag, 7.82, 13.3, 12.8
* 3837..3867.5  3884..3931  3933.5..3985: -0.17 mag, 6.65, 8.57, 8.01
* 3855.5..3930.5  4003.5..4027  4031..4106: -0.17 mag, 8.08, 13.3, 12.9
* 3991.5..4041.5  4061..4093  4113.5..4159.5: -0.02 mag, 13.3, 13.2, 12.6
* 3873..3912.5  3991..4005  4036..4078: -0.14 mag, 8.26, 12.8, 12.9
